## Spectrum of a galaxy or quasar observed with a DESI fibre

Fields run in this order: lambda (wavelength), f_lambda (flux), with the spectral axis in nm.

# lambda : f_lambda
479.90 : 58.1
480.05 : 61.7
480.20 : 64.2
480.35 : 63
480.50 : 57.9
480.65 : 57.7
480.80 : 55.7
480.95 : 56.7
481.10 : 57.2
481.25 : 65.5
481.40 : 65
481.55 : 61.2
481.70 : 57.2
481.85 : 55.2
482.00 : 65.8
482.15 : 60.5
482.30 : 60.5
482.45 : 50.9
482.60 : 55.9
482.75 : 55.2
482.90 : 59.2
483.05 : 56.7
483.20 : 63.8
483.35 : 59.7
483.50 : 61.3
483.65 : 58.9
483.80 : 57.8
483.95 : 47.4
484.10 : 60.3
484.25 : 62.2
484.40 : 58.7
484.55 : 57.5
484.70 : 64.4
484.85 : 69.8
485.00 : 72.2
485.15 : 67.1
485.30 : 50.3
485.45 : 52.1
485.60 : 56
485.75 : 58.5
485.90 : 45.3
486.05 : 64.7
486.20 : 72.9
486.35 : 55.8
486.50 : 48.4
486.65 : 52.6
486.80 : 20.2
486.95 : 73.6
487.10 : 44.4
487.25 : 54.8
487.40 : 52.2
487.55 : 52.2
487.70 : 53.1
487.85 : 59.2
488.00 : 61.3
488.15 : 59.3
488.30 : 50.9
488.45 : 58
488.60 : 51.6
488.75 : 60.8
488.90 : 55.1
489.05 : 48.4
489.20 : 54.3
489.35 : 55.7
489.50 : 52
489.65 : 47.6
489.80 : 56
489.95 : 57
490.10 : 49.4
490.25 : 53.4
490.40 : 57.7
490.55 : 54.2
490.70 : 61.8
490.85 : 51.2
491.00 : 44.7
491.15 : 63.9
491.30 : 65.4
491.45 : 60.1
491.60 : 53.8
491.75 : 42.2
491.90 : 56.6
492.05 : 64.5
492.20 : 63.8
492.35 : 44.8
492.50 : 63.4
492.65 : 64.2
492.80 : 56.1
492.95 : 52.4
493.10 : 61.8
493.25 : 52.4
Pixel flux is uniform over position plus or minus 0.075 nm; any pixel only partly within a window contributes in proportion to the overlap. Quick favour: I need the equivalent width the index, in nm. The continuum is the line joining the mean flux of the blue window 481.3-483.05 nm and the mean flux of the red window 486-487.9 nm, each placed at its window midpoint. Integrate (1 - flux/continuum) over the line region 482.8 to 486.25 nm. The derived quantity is -0.20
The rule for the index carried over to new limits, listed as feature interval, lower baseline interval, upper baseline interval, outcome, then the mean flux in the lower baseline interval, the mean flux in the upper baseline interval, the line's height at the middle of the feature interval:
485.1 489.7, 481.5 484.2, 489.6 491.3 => 0.14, 58.2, 54.9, 56.2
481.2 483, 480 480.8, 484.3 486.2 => 0.03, 60.4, 60.3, 60.3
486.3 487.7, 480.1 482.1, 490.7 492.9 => 0.19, 60.2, 56.9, 58.4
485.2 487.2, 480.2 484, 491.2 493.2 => 0.16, 58.8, 57.6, 58.3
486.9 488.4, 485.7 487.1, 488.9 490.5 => -0.06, 54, 53.3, 53.7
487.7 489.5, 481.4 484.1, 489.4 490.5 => -0.04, 58.3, 53.4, 54.3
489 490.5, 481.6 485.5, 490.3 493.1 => 0.11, 59.3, 56.8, 57.4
